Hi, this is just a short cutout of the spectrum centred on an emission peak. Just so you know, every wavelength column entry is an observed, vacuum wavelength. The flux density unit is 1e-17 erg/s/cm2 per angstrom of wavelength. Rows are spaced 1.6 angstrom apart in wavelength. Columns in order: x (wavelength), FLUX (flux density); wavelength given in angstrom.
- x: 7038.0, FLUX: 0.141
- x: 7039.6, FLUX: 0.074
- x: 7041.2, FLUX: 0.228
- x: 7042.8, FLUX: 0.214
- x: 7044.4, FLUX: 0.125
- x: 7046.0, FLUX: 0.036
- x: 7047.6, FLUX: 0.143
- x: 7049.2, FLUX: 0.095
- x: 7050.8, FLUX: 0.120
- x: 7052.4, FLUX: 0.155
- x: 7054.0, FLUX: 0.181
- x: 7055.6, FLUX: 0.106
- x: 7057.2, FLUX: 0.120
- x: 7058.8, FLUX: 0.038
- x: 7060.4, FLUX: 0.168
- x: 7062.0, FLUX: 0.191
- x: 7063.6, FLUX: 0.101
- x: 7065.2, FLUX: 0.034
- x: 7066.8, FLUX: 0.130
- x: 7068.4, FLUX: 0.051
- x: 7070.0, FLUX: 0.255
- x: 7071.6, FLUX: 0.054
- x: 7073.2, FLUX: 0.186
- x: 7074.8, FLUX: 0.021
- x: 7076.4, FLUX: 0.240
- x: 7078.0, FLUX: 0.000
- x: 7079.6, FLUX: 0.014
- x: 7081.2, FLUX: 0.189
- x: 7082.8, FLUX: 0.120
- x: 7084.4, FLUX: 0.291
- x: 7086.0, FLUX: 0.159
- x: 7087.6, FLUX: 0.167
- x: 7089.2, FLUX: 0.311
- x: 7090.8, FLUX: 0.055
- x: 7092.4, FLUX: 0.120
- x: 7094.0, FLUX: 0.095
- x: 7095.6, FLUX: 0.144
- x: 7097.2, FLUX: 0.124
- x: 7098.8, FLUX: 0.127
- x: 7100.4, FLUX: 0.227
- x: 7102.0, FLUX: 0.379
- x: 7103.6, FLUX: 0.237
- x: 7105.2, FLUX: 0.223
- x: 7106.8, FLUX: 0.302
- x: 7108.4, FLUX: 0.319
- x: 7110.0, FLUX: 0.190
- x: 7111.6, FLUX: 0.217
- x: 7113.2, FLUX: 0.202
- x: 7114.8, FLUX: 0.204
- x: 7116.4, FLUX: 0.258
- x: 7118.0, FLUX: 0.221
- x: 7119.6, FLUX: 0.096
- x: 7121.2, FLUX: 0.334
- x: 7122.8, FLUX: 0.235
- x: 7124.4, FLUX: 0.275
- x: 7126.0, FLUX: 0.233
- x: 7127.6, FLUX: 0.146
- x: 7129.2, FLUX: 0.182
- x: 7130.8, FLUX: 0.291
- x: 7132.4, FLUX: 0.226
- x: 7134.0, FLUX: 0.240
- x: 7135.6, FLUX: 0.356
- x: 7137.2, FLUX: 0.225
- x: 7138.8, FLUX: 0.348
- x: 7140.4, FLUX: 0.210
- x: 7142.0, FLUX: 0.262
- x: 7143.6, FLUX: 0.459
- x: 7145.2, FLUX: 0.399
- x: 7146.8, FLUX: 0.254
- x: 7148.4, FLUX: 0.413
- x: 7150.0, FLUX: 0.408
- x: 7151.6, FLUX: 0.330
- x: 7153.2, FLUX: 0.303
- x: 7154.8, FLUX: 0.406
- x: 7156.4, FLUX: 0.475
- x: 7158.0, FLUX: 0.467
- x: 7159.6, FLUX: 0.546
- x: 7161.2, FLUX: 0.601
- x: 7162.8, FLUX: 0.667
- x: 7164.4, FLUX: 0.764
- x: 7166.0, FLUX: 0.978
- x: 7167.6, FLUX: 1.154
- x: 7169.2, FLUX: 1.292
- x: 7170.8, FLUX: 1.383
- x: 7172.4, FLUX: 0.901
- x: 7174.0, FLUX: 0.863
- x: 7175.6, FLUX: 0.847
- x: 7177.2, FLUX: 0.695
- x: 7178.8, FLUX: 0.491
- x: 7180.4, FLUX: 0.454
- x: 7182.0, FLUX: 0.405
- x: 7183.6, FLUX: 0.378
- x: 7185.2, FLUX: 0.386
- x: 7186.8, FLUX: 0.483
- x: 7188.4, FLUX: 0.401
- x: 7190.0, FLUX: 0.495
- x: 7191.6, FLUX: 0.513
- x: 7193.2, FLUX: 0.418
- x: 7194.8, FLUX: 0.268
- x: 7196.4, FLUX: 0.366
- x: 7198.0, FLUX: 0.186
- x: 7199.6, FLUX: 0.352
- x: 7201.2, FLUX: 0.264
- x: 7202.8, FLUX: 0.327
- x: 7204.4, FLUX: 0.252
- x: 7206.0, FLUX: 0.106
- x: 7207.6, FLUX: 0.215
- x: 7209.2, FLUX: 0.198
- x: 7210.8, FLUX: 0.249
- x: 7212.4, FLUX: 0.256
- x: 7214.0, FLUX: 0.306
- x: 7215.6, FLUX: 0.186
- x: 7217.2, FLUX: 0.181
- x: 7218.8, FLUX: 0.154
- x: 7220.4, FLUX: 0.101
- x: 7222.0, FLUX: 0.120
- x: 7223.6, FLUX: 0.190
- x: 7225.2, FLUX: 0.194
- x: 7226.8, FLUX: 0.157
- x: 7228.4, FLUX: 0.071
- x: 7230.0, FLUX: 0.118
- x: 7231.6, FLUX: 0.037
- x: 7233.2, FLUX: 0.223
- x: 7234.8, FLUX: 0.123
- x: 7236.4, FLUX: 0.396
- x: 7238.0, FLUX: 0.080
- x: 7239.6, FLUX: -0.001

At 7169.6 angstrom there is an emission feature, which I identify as C III] 1909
